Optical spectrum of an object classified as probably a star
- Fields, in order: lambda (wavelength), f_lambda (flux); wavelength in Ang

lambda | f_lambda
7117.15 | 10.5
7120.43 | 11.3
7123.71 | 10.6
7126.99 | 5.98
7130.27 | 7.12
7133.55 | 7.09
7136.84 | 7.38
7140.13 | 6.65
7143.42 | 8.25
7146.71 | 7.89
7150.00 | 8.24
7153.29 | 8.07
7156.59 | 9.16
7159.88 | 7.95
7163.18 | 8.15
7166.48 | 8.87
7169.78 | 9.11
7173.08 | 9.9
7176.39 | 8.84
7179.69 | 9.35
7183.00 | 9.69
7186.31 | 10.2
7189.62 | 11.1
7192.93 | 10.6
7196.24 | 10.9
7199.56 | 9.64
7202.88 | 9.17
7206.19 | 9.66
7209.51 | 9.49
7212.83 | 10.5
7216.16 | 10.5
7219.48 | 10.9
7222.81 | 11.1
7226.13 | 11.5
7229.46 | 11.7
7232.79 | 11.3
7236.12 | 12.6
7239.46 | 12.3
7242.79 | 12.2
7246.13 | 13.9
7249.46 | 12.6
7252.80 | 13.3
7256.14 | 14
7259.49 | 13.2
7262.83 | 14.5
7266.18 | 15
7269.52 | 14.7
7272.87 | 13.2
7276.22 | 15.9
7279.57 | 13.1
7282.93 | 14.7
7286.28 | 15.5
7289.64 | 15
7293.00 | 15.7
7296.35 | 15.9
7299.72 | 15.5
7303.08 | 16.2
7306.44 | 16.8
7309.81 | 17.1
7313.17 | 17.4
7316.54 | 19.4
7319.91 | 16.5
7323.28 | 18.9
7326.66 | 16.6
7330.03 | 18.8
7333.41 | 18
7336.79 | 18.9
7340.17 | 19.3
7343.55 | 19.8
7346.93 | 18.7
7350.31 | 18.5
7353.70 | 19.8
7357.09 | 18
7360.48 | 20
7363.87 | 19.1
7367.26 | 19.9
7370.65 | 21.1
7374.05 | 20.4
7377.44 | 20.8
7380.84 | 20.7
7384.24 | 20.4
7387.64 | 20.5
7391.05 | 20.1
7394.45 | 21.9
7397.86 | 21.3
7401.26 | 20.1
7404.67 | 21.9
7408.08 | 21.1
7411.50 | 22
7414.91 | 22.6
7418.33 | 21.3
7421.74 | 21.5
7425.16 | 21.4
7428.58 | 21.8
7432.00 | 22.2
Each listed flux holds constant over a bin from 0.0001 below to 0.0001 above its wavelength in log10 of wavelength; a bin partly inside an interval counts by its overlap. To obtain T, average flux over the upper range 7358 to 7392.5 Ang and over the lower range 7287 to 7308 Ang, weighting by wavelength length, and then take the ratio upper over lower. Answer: 1.28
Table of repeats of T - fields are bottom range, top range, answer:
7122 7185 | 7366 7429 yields 2.53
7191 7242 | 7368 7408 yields 1.93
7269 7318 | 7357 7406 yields 1.30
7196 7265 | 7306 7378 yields 1.61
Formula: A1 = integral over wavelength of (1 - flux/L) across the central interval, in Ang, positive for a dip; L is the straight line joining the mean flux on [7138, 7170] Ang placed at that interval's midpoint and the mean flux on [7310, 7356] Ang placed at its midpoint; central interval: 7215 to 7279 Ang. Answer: 3.1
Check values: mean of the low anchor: 8.18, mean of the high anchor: 18.5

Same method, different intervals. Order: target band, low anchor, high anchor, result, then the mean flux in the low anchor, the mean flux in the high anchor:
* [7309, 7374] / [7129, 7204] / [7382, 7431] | -3.2 Ang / 8.85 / 21.3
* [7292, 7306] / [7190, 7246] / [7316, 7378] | 0.1 Ang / 11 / 19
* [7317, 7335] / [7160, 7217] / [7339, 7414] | -0.5 Ang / 9.69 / 20.3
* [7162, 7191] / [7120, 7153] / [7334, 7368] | 1.6 Ang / 7.93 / 19.1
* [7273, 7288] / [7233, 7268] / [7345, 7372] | 0.3 Ang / 13.3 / 19.4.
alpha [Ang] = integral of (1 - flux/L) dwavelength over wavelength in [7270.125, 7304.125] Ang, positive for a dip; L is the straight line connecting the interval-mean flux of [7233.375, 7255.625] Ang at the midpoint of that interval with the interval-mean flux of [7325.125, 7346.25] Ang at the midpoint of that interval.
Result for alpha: 1.0 Ang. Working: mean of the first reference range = 12.8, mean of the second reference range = 18.6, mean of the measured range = 15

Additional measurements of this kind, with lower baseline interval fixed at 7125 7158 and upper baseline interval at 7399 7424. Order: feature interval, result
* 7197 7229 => 2.7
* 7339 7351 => -0.7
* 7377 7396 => -0.5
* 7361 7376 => -0.7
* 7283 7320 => -1.2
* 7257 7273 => -0.3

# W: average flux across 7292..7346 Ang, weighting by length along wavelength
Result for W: 17.6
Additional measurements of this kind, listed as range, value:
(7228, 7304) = 14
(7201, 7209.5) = 9.44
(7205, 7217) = 10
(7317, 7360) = 18.6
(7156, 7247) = 10.4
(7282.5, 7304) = 15.5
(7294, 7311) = 16.3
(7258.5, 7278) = 14.5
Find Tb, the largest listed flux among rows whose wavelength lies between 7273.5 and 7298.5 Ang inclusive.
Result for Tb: 15.9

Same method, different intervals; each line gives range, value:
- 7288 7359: 19.8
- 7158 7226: 11.1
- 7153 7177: 9.9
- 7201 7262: 14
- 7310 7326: 19.4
